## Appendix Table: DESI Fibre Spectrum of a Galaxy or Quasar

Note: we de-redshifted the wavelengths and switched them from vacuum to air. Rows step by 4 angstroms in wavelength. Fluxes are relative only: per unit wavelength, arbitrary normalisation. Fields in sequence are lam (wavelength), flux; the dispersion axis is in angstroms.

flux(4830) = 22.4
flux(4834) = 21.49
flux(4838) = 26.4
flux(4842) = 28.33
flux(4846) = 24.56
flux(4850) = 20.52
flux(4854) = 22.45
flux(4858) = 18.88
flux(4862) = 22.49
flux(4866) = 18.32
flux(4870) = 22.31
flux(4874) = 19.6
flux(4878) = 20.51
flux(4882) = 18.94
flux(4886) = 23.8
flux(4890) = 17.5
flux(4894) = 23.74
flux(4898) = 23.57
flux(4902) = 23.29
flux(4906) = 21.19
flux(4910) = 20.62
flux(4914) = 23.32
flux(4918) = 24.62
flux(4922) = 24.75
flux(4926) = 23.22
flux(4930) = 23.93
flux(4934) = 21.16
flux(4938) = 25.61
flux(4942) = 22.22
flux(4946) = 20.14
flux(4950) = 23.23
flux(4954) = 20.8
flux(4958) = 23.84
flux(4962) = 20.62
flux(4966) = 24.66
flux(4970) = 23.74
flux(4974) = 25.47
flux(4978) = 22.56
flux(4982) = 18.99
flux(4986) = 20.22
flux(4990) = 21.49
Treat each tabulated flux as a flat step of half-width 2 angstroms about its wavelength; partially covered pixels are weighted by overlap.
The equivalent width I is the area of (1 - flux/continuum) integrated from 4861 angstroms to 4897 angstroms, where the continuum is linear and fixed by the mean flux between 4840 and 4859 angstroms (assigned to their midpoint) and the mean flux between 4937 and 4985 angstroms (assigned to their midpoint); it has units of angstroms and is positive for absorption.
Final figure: 3.39 angstroms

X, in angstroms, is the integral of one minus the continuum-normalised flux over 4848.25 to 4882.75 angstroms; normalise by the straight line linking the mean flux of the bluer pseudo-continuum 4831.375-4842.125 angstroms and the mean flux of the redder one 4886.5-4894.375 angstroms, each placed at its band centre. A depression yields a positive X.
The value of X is 3.1 angstroms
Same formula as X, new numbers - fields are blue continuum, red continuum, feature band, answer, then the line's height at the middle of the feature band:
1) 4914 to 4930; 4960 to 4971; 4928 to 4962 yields 1.4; 23.5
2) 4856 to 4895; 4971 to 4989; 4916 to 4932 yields -2.2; 21.2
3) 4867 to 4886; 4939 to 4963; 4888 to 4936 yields -2.9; 21.3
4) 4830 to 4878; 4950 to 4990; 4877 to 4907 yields 0.9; 22.3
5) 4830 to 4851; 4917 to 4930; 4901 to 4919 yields 1.3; 24.1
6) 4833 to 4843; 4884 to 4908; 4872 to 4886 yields 1.7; 23.2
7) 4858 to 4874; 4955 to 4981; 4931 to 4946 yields -0.2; 22.4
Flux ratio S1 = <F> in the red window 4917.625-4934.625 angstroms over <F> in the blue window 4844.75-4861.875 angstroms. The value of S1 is 1.1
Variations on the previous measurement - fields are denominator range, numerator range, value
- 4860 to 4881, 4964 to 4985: 1.12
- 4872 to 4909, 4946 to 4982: 1.07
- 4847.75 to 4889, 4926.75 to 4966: 1.09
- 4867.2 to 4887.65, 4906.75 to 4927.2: 1.11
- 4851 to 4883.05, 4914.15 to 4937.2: 1.15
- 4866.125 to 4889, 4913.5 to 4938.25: 1.15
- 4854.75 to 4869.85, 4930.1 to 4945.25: 1.12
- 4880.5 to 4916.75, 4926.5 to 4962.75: 1.03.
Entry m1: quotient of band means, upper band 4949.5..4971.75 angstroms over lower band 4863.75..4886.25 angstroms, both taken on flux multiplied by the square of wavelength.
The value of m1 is 1.2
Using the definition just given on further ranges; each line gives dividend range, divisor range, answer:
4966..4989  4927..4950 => 1.00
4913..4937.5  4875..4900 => 1.13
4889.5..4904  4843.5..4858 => 1.03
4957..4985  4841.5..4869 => 1.09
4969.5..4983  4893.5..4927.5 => 1.01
